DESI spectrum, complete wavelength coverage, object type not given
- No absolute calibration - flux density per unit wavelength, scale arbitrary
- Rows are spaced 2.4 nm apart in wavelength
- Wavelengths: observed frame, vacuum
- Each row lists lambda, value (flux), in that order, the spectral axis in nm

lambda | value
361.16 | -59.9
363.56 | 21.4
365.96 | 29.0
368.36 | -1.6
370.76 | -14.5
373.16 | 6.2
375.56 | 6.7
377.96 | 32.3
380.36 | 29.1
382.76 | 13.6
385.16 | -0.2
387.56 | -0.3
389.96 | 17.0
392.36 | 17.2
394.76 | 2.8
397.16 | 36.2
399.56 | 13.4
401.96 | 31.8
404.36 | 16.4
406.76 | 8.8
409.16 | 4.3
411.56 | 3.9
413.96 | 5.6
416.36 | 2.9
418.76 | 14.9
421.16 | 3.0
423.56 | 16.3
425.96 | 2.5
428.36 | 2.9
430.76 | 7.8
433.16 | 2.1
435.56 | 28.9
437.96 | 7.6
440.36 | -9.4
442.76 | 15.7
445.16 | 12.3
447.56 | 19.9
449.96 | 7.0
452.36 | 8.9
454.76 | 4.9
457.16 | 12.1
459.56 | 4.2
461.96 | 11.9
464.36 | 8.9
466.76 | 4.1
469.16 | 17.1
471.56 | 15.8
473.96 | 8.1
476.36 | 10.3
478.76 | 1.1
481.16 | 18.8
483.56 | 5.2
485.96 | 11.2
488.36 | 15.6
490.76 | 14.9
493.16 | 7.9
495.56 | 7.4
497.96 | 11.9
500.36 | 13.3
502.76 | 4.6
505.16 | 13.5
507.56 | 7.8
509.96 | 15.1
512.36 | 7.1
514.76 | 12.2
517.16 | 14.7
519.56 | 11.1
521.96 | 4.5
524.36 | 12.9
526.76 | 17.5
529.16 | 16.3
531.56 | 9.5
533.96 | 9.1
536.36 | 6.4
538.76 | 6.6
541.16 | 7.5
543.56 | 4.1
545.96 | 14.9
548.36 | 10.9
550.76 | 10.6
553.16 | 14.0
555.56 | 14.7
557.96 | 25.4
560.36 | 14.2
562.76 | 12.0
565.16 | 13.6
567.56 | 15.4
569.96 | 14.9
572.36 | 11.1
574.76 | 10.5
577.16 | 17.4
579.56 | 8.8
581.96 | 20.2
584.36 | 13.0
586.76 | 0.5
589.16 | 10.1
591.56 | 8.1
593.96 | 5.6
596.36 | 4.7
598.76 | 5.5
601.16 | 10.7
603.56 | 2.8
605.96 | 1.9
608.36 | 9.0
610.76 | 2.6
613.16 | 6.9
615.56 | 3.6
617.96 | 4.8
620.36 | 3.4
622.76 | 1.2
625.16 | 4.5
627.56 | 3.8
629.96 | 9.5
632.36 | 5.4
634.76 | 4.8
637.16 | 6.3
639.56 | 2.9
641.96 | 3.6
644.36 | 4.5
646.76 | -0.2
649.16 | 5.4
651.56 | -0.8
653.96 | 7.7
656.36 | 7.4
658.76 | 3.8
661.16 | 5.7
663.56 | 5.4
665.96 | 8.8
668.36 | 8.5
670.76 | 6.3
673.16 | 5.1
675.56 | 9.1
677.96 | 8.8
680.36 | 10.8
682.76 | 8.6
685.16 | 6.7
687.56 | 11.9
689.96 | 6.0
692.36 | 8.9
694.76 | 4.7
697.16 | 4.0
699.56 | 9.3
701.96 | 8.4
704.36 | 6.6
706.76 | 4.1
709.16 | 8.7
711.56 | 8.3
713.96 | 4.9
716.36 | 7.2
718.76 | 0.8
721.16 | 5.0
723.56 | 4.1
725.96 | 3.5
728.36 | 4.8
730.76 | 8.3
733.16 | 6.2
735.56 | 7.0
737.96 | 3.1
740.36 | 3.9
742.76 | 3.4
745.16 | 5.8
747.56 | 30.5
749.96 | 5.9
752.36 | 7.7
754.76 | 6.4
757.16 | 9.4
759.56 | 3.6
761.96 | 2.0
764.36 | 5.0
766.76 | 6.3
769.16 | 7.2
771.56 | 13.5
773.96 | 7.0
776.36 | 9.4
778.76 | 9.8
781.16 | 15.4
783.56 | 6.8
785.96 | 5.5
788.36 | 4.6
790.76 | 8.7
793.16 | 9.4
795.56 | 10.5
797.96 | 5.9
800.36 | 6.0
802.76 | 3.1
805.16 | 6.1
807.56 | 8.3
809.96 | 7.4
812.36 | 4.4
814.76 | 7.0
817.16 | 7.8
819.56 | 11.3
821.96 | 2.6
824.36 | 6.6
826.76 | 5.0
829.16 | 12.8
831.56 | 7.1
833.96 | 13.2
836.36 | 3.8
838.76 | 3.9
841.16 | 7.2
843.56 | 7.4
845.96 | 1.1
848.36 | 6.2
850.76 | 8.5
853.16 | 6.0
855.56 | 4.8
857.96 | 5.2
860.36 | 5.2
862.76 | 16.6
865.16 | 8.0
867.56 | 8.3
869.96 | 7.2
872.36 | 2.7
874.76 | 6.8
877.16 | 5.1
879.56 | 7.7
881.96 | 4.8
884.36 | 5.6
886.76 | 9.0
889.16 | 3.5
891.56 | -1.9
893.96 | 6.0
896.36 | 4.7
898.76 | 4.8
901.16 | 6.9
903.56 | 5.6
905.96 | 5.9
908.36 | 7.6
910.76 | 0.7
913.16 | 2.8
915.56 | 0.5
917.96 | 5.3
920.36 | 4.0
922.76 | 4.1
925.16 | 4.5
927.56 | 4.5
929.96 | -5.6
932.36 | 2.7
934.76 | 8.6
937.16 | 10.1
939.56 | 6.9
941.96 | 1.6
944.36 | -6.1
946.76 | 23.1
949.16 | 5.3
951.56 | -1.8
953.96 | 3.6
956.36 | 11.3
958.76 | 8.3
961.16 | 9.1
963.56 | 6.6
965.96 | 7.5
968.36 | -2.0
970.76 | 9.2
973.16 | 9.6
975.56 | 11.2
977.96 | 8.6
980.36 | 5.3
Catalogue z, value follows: 1.004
